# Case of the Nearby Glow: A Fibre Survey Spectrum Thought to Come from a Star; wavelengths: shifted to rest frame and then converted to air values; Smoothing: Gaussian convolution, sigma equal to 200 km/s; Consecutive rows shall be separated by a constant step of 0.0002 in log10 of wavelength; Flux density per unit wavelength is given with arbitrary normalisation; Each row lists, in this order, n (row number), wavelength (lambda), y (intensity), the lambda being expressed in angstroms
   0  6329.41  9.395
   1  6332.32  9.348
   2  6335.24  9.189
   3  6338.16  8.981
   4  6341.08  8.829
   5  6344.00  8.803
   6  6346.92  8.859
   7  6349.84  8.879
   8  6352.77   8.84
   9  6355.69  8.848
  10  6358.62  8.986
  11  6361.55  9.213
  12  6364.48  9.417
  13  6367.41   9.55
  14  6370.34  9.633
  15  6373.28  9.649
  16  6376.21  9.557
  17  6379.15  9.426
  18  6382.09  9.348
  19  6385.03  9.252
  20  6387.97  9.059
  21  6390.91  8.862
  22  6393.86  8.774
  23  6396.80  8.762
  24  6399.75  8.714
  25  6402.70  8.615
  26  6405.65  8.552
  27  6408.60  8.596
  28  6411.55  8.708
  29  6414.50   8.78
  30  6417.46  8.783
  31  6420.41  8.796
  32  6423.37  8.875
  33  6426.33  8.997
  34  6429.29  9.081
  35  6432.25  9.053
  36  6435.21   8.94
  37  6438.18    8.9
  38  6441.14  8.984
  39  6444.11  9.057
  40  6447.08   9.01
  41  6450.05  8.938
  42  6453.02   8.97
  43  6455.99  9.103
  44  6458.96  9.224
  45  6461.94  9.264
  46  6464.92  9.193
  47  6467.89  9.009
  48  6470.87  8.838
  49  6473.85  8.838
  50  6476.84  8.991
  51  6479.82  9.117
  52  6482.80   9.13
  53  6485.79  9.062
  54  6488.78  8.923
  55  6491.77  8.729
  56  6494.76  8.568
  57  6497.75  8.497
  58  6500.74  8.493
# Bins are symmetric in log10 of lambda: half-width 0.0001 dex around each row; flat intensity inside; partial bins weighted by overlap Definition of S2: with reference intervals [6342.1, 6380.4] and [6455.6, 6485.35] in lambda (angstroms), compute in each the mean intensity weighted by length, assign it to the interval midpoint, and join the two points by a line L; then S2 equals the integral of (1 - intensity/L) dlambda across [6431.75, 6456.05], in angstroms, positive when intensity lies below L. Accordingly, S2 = 0.3 angstroms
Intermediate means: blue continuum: 9.2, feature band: 8.99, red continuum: 9.07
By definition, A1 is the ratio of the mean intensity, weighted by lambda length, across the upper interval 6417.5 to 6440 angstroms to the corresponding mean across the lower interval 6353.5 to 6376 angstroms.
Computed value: 1.0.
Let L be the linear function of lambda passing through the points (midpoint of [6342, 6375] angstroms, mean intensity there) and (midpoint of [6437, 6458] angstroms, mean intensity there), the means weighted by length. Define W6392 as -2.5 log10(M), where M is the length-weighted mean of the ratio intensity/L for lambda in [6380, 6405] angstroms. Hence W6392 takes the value 0.02 mag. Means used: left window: 9.15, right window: 9.01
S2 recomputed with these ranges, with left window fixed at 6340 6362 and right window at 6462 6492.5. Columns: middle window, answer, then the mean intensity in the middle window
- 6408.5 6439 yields 0.3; 8.88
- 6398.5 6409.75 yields 0.4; 8.62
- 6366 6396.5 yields -1.3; 9.29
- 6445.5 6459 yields -0.1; 9.03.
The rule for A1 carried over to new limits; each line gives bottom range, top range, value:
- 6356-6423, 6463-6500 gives 0.98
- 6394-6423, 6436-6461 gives 1.04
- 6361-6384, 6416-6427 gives 0.93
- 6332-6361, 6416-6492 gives 1.01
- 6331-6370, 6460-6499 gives 0.99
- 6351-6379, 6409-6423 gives 0.94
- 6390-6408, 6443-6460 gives 1.04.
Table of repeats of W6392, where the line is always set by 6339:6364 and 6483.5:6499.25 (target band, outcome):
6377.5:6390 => -0.04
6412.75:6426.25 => 0.00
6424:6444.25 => -0.02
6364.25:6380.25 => -0.08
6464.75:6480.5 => -0.02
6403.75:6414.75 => 0.03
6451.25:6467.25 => -0.04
